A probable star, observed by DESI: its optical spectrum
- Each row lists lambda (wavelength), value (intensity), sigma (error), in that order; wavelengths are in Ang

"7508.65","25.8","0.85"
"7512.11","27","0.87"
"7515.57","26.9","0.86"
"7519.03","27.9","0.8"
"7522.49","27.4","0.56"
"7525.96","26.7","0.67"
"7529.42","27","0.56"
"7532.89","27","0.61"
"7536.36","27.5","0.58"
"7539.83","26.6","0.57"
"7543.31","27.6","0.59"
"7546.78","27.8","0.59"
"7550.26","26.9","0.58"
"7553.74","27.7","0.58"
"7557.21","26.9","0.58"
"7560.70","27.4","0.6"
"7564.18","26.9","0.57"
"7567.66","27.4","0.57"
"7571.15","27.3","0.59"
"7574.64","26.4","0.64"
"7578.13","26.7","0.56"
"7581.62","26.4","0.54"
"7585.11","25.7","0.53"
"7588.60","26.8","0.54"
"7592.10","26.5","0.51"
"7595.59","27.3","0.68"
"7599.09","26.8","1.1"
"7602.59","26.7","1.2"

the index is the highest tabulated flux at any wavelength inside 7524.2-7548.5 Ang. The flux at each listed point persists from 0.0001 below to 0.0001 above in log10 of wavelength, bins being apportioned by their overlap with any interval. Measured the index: 27.8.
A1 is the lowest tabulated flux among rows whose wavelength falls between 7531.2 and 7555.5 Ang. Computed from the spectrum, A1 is 26.6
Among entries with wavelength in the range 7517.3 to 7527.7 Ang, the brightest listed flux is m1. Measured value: 27.9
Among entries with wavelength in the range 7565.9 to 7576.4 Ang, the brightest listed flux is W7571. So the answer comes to 27.4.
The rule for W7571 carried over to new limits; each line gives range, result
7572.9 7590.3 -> 26.8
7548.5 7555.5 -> 27.7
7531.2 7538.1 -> 27.5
